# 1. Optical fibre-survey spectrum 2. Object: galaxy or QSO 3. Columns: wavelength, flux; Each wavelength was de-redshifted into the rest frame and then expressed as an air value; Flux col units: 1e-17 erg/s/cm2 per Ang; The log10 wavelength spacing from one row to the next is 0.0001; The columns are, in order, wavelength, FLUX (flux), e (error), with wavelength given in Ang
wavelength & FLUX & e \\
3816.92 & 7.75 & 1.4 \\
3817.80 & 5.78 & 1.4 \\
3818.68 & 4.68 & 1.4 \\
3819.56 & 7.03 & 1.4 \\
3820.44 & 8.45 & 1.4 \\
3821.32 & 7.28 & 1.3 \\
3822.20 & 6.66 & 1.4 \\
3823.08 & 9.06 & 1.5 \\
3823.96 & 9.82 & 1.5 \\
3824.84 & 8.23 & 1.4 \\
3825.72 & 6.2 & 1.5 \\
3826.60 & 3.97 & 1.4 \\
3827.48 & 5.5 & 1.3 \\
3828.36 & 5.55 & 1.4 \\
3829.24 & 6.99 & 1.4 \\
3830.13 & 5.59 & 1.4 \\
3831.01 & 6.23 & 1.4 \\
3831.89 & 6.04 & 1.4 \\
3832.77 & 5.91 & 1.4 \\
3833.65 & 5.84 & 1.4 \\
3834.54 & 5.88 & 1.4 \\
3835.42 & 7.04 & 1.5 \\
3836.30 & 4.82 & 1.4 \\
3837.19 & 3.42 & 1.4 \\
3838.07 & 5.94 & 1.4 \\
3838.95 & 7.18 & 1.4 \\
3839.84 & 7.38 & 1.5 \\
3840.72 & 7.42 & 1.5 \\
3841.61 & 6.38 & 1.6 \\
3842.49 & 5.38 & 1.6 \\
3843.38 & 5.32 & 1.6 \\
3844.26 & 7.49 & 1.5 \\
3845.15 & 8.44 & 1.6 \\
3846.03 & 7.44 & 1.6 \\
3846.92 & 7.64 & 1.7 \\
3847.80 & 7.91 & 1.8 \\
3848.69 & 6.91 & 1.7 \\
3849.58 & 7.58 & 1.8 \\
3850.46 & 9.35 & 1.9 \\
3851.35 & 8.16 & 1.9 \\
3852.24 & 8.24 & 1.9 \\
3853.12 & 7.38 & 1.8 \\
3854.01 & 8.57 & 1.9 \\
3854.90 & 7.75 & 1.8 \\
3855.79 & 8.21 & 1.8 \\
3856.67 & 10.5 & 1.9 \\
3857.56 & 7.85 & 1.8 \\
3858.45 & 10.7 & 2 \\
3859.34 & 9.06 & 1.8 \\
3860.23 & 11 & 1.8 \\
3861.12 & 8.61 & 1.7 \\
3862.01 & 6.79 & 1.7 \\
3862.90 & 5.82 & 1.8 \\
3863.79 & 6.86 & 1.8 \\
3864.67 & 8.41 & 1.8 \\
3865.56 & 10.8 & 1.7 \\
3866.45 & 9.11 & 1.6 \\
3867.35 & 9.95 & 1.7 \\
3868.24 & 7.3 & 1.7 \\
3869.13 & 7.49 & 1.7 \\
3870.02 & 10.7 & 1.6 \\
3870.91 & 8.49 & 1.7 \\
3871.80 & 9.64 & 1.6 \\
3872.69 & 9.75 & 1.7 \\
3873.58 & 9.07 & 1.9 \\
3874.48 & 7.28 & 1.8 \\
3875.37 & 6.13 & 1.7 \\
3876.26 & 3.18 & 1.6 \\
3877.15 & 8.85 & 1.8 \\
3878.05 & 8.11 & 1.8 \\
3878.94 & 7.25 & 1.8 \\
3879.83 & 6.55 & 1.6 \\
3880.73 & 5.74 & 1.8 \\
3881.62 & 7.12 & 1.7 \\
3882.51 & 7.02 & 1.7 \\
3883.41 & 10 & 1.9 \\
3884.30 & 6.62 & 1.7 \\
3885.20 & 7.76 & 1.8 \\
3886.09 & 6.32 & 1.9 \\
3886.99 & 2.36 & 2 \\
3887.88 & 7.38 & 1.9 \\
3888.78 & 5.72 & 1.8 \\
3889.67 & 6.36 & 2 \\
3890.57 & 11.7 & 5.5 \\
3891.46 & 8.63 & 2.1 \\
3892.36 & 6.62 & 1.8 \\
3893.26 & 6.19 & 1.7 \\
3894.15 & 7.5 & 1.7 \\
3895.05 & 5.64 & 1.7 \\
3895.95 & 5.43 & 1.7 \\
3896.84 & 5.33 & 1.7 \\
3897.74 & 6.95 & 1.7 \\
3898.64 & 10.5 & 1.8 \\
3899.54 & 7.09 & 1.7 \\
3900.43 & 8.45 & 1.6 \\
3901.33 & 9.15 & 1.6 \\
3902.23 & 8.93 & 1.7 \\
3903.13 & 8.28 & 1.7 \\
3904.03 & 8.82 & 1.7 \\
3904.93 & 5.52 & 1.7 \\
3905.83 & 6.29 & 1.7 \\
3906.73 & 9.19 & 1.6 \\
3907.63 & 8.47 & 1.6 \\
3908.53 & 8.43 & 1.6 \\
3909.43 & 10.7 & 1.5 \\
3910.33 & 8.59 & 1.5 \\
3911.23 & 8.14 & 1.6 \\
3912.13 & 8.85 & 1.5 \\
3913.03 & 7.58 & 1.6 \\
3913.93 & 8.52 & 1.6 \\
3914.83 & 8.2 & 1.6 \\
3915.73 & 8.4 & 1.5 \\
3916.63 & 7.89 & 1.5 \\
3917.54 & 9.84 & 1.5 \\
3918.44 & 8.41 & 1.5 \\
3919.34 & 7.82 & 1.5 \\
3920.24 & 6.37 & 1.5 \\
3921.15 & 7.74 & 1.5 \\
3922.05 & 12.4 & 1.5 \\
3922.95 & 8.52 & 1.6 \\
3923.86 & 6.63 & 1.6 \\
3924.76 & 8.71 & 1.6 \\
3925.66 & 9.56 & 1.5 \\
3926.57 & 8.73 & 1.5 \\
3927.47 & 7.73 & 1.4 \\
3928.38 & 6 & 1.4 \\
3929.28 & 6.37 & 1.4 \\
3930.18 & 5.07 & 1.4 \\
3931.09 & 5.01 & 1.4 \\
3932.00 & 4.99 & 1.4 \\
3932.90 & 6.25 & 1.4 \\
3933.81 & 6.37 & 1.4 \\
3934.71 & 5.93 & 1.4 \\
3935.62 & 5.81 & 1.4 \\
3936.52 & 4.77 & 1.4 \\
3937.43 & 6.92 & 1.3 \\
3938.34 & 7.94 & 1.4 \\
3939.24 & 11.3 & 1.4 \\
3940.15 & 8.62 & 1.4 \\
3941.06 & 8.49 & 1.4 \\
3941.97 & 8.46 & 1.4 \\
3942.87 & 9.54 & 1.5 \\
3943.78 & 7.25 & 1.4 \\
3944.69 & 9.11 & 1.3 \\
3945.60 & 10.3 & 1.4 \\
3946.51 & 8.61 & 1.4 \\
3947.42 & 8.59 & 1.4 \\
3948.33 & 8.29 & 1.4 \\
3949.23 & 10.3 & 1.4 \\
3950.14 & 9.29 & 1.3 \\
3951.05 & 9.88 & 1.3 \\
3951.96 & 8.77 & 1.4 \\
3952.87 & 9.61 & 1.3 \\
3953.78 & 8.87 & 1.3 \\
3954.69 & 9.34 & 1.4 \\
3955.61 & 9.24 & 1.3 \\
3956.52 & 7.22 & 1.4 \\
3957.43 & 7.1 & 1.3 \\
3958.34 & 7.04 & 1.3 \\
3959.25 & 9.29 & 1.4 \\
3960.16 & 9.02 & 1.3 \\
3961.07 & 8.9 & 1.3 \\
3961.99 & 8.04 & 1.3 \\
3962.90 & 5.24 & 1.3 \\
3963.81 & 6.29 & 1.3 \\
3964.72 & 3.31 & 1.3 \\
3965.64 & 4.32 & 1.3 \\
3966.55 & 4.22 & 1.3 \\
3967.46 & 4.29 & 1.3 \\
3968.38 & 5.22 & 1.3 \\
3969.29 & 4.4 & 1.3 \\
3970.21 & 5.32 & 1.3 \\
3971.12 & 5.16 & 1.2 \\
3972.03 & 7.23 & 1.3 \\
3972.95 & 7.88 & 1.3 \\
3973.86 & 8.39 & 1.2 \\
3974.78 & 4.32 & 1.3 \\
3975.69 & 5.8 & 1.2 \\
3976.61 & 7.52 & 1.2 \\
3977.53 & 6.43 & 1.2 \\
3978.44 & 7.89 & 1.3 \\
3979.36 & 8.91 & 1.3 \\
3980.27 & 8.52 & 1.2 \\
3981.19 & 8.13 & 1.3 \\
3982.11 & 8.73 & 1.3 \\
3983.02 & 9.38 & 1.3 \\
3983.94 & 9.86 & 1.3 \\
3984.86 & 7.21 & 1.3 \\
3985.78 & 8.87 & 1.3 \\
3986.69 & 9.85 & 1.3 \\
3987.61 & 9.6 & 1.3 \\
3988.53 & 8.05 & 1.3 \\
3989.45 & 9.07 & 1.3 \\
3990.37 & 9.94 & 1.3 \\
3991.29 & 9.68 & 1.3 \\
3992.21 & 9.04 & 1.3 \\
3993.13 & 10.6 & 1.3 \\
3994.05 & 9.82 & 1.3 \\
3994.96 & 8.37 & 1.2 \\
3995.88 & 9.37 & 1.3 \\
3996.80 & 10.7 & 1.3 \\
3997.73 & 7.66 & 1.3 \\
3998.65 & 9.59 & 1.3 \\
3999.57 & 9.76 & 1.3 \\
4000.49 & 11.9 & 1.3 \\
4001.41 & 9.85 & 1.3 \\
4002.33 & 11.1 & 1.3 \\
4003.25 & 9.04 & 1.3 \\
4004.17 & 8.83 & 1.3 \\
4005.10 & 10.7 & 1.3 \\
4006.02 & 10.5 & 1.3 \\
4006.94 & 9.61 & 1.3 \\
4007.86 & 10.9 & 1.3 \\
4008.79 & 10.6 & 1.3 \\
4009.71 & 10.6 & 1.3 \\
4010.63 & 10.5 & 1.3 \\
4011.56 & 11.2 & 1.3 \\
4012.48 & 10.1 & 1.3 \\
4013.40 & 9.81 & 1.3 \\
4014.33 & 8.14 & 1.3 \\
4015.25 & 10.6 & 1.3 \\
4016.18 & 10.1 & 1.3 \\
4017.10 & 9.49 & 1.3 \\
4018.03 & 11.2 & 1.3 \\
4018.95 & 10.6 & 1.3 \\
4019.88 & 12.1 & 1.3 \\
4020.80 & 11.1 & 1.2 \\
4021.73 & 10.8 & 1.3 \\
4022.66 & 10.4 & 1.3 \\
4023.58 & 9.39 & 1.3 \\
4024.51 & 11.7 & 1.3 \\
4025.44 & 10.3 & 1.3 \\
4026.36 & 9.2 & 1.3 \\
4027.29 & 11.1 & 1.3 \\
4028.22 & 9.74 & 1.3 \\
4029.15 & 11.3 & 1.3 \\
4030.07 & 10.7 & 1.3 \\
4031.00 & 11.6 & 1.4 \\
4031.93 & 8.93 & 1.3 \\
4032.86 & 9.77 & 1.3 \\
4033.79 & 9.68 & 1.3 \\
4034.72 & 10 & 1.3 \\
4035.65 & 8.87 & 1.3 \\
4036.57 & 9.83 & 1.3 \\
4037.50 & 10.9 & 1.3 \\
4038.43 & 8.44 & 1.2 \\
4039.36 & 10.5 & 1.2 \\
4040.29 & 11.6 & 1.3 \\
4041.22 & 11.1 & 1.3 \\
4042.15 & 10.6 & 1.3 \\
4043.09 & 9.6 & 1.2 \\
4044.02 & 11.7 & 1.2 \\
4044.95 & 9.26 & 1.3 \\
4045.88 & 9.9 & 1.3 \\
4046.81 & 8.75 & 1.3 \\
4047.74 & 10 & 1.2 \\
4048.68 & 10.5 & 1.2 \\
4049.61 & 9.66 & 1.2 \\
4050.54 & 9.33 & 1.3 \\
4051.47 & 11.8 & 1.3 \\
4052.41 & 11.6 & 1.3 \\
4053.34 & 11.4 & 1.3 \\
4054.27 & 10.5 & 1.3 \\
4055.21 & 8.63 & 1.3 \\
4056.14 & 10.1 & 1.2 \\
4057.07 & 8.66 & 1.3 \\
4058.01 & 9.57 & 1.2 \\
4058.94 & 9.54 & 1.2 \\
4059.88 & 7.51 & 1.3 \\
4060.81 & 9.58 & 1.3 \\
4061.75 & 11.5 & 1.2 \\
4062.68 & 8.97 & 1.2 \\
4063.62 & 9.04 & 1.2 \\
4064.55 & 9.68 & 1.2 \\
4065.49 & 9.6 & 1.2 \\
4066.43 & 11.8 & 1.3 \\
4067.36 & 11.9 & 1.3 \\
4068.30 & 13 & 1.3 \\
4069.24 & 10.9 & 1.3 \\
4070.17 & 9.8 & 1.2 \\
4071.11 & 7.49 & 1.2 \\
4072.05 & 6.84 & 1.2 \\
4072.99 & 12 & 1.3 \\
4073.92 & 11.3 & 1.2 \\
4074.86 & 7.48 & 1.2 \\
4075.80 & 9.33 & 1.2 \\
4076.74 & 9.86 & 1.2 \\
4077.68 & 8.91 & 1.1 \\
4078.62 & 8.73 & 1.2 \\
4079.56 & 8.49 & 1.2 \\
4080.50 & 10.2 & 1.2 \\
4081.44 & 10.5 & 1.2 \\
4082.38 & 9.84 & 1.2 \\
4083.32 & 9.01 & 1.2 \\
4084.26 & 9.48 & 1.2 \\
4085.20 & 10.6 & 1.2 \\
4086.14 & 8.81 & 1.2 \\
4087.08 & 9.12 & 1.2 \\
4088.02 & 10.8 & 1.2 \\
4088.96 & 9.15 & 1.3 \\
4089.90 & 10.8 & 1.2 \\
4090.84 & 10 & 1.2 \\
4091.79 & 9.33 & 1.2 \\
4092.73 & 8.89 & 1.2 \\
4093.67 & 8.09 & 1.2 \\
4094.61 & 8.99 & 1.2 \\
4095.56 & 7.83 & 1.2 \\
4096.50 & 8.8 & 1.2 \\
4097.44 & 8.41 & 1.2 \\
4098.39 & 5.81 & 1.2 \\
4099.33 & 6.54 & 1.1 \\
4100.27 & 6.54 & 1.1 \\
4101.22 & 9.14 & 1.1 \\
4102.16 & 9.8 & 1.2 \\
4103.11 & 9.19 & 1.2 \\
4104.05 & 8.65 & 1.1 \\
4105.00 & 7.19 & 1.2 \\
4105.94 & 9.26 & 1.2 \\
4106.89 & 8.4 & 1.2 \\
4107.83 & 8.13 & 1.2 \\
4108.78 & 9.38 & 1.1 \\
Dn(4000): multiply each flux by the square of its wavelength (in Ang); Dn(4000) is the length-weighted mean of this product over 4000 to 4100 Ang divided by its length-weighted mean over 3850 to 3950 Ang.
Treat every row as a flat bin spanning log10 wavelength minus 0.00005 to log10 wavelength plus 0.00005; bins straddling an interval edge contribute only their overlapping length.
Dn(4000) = 1.35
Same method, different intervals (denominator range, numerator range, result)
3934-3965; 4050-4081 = 1.28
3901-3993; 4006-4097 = 1.34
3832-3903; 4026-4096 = 1.44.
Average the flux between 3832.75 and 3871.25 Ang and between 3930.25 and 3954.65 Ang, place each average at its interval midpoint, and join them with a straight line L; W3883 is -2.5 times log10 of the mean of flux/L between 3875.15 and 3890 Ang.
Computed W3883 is 0.18 mag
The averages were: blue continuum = 7.71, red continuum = 8.03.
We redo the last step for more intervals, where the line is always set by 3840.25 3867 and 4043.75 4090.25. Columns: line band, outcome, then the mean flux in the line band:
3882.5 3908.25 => 0.138 mag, 7.4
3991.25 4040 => -0.080 mag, 10.1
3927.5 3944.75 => 0.237 mag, 7.03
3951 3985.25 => 0.238 mag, 7.24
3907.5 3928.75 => 0.019 mag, 8.43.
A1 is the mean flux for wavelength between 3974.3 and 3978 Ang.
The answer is 6.03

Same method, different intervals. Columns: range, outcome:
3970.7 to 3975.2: 6.63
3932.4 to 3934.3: 6.29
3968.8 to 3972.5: 5.53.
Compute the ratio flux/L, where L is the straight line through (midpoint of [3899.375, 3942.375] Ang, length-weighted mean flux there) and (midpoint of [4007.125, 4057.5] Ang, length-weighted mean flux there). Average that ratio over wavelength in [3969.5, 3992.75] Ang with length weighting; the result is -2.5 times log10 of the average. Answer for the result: 0.15 mag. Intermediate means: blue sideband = 7.84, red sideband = 10.3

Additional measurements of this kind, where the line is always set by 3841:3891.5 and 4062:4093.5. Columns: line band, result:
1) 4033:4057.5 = -0.074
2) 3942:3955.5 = -0.066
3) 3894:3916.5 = 0.029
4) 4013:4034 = -0.121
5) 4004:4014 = -0.134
